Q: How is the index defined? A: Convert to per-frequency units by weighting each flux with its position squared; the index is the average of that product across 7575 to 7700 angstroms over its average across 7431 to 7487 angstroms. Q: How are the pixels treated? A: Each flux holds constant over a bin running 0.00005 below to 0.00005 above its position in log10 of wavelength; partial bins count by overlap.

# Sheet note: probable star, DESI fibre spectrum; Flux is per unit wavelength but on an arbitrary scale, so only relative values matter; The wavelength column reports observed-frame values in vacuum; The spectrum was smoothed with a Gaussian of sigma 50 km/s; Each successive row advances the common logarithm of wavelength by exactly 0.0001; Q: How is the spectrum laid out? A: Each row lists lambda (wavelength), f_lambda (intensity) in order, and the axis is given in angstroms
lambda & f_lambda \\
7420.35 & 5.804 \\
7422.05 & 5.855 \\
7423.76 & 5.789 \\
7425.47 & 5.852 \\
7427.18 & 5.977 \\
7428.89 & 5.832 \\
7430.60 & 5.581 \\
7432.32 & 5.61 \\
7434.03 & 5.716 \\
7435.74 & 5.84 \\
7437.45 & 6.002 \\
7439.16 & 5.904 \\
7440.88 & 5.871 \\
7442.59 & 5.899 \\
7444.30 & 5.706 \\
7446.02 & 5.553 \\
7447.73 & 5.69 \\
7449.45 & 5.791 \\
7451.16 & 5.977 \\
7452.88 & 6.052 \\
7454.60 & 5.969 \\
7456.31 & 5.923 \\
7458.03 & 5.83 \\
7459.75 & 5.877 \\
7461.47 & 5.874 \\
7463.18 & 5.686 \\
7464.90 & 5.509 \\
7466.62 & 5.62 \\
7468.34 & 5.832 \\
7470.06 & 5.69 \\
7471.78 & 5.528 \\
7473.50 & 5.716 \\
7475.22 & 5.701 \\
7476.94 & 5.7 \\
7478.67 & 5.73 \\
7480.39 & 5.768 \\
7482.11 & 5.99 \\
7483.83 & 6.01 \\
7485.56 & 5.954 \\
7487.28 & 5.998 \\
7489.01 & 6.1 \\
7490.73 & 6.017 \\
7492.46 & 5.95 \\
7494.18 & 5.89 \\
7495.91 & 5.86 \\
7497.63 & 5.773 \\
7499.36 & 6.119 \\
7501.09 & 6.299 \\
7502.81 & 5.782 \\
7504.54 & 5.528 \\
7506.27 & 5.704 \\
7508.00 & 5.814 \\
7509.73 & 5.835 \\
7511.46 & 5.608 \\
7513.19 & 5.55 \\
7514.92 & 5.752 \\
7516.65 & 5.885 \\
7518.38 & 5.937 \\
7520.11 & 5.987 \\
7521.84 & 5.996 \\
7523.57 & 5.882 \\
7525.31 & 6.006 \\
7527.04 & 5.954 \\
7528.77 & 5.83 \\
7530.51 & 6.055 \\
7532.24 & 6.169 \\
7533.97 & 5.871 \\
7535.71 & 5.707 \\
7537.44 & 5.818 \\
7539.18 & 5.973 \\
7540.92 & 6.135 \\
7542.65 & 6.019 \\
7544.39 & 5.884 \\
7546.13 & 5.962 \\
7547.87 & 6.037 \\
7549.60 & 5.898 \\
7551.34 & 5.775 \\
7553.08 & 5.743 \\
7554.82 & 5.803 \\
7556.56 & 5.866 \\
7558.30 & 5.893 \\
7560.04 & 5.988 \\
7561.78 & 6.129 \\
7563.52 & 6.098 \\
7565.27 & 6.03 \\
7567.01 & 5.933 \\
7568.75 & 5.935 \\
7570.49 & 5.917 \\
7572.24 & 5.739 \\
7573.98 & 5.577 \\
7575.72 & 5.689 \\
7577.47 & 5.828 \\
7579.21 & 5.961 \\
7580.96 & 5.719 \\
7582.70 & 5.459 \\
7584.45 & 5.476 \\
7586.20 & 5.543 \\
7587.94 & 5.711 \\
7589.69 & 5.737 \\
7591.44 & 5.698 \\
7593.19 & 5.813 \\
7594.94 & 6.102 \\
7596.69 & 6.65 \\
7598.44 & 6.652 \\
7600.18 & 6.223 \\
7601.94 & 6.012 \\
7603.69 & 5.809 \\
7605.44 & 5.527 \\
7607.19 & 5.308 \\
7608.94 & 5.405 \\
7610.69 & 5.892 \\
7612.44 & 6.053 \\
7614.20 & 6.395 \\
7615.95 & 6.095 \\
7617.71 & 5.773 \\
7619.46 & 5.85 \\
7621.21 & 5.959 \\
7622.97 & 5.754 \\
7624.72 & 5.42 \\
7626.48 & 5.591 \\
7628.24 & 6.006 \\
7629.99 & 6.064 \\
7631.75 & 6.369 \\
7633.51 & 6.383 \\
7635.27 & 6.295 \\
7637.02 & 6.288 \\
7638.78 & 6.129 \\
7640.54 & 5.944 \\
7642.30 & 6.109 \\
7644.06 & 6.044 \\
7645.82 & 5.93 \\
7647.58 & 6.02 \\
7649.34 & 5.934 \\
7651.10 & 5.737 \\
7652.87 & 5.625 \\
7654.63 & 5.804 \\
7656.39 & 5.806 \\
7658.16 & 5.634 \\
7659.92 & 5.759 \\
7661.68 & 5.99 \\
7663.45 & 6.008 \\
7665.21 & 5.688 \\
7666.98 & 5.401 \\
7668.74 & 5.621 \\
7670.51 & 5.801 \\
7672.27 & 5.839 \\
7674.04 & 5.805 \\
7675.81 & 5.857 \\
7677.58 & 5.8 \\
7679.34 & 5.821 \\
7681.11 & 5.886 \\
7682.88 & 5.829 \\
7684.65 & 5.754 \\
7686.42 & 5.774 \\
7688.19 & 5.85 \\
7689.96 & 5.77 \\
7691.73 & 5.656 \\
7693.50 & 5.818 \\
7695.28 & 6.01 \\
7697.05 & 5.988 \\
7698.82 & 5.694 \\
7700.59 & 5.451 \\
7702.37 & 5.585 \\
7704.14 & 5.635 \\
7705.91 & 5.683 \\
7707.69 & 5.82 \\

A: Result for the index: 1.06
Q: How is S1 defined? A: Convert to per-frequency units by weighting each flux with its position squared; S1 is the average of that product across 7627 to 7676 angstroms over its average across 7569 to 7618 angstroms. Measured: 1.03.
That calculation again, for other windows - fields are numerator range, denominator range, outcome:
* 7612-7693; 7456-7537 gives 1.05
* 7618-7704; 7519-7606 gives 1.02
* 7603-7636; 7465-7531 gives 1.04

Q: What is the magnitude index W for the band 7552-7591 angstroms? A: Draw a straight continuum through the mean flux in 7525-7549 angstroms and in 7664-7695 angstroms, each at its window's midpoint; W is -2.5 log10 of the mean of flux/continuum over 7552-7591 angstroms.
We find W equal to 0.02 mag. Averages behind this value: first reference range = 5.96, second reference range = 5.77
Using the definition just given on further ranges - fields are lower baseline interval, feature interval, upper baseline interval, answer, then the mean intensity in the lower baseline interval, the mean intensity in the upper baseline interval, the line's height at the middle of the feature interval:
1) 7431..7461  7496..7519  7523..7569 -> 0.015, 5.83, 5.94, 5.9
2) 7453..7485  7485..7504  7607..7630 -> -0.033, 5.78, 5.83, 5.79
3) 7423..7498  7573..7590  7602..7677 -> 0.035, 5.82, 5.88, 5.86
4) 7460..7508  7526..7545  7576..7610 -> -0.023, 5.83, 5.82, 5.82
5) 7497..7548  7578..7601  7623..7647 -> 0.014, 5.89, 6.03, 5.98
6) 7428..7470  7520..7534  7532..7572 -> -0.015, 5.8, 5.93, 5.9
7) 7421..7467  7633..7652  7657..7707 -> -0.054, 5.81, 5.76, 5.77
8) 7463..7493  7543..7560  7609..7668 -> -0.004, 5.81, 5.92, 5.86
